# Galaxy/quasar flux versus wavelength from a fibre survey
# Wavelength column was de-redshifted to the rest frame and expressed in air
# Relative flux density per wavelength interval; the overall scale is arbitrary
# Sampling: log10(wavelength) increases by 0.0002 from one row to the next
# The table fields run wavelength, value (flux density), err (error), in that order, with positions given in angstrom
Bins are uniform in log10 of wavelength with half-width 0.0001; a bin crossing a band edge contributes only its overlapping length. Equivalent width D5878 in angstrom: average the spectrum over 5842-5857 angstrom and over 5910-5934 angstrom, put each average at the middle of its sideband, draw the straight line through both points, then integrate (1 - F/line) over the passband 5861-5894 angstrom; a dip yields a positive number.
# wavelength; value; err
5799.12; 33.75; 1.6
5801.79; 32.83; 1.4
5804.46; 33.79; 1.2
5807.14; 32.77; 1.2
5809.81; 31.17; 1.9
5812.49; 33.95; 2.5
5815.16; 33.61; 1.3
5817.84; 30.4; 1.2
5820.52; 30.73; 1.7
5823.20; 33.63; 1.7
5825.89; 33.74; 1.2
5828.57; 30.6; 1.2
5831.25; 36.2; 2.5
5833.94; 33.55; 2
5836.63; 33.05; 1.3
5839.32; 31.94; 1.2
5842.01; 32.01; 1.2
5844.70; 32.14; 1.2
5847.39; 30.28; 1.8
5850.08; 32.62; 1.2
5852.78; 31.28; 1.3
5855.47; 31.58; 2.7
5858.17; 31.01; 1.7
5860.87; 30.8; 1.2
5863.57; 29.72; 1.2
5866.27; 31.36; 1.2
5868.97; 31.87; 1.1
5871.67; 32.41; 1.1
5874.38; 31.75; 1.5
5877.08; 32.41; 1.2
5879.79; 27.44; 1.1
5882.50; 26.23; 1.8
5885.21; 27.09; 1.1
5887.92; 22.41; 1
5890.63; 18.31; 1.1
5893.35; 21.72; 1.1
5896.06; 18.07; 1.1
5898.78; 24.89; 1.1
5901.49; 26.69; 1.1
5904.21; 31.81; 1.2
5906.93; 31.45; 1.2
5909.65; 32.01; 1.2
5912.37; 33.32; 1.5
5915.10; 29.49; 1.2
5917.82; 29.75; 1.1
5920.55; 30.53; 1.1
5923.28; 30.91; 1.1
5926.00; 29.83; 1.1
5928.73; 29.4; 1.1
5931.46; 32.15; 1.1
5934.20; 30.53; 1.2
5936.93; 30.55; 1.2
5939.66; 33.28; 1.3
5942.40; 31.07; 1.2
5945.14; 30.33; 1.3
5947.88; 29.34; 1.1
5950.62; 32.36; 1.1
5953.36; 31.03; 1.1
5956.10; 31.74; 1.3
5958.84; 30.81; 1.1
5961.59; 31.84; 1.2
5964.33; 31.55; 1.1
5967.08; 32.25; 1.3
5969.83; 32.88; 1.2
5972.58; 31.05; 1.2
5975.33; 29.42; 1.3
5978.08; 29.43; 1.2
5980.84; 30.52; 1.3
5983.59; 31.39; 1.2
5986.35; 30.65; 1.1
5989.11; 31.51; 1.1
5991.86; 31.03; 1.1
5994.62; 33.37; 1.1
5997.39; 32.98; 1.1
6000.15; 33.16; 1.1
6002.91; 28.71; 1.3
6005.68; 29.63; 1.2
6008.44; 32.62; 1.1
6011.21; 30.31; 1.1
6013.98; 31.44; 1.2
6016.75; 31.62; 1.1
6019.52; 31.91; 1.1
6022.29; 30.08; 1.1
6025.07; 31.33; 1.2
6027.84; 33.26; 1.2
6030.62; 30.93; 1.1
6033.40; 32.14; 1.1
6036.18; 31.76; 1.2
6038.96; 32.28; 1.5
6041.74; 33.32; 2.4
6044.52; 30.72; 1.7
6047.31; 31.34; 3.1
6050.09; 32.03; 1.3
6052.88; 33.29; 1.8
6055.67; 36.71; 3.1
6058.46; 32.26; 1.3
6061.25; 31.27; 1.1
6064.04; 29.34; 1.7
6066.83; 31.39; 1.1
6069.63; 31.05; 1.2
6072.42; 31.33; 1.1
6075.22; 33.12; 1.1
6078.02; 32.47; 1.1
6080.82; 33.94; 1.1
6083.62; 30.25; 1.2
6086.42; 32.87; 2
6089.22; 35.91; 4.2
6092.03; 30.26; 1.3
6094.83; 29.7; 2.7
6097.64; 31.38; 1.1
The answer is 3.51 angstrom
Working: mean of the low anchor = 31.6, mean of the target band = 28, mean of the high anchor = 30.7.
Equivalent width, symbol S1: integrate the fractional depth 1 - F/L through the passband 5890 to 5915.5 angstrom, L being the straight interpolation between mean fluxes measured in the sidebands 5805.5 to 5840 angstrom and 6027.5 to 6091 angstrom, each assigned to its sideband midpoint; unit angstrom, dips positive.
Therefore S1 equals 4.43 angstrom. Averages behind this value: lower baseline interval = 32.7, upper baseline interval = 32.3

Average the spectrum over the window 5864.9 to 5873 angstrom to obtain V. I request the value 31.9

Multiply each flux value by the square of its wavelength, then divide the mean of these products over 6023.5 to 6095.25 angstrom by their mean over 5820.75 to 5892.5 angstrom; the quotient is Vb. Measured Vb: 1.1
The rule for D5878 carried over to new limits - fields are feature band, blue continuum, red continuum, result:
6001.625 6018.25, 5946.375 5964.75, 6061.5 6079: 0.3 angstrom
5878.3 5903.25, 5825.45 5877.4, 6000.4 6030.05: 6.2 angstrom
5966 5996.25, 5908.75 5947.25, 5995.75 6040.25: 0.0 angstrom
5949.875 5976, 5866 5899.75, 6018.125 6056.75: -1.9 angstrom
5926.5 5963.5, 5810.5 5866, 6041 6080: 1.2 angstrom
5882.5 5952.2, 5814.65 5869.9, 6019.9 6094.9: 7.3 angstrom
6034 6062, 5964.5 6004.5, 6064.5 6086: -0.7 angstrom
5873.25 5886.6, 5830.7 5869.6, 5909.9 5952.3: 1.1 angstrom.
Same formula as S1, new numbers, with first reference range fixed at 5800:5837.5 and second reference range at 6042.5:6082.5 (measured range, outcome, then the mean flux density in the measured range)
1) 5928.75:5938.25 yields 0.49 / 30.8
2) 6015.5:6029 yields 0.28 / 31.6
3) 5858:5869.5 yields 0.65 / 30.9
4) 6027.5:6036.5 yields 0.10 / 31.9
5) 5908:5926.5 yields 0.96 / 30.9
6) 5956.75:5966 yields 0.29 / 31.5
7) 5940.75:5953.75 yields 0.65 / 30.8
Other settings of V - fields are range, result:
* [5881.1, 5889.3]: 25.2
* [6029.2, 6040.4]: 31.8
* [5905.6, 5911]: 31.7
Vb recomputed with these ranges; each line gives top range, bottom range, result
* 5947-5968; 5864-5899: 1.21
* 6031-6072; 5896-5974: 1.09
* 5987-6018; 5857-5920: 1.15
